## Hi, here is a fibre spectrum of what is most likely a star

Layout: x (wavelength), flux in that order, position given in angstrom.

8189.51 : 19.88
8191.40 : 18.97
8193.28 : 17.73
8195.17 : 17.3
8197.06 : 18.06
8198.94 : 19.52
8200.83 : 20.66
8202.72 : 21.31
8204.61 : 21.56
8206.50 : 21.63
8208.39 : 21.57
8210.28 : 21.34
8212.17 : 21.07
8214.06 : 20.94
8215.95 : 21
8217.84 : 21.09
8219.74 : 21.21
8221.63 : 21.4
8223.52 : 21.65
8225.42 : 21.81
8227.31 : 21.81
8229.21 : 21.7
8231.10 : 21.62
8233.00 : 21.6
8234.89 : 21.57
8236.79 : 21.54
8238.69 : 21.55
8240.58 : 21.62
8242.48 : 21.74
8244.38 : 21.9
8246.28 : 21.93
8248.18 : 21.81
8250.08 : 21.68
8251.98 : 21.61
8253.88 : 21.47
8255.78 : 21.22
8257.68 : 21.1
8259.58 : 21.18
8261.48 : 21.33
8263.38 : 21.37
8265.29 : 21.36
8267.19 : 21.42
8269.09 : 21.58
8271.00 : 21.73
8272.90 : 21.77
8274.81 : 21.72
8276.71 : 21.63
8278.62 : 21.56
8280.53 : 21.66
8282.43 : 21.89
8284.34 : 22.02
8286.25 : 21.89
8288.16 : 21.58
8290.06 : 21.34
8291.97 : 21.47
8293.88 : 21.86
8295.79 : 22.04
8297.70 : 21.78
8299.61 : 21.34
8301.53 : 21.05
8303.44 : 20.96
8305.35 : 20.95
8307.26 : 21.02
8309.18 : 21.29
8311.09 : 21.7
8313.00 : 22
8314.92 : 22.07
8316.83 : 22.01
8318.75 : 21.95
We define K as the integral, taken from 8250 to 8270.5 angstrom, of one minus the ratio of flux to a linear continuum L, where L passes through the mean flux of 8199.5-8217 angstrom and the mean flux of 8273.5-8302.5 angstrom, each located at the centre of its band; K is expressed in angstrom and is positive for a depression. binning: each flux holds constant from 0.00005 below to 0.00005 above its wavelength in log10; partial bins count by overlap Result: 0.10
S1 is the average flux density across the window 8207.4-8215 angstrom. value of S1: 21.2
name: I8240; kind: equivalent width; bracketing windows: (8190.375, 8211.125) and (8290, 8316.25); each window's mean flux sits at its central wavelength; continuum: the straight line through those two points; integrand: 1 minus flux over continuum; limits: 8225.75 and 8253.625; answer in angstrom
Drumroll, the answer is -1.5 angstrom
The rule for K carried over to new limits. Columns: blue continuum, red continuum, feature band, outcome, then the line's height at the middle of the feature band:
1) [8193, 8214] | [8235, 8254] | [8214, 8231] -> -0.4 angstrom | 20.9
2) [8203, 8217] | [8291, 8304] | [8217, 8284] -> -0.5 angstrom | 21.4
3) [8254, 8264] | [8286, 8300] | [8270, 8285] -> -0.2 angstrom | 21.5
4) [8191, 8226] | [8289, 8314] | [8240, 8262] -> -0.6 angstrom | 20.9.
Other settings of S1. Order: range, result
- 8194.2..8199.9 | 18.3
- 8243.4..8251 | 21.8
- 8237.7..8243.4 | 21.6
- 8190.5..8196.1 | 18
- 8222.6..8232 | 21.7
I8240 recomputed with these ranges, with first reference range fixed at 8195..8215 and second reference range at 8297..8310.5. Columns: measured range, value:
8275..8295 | -0.59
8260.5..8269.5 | -0.19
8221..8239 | -0.78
